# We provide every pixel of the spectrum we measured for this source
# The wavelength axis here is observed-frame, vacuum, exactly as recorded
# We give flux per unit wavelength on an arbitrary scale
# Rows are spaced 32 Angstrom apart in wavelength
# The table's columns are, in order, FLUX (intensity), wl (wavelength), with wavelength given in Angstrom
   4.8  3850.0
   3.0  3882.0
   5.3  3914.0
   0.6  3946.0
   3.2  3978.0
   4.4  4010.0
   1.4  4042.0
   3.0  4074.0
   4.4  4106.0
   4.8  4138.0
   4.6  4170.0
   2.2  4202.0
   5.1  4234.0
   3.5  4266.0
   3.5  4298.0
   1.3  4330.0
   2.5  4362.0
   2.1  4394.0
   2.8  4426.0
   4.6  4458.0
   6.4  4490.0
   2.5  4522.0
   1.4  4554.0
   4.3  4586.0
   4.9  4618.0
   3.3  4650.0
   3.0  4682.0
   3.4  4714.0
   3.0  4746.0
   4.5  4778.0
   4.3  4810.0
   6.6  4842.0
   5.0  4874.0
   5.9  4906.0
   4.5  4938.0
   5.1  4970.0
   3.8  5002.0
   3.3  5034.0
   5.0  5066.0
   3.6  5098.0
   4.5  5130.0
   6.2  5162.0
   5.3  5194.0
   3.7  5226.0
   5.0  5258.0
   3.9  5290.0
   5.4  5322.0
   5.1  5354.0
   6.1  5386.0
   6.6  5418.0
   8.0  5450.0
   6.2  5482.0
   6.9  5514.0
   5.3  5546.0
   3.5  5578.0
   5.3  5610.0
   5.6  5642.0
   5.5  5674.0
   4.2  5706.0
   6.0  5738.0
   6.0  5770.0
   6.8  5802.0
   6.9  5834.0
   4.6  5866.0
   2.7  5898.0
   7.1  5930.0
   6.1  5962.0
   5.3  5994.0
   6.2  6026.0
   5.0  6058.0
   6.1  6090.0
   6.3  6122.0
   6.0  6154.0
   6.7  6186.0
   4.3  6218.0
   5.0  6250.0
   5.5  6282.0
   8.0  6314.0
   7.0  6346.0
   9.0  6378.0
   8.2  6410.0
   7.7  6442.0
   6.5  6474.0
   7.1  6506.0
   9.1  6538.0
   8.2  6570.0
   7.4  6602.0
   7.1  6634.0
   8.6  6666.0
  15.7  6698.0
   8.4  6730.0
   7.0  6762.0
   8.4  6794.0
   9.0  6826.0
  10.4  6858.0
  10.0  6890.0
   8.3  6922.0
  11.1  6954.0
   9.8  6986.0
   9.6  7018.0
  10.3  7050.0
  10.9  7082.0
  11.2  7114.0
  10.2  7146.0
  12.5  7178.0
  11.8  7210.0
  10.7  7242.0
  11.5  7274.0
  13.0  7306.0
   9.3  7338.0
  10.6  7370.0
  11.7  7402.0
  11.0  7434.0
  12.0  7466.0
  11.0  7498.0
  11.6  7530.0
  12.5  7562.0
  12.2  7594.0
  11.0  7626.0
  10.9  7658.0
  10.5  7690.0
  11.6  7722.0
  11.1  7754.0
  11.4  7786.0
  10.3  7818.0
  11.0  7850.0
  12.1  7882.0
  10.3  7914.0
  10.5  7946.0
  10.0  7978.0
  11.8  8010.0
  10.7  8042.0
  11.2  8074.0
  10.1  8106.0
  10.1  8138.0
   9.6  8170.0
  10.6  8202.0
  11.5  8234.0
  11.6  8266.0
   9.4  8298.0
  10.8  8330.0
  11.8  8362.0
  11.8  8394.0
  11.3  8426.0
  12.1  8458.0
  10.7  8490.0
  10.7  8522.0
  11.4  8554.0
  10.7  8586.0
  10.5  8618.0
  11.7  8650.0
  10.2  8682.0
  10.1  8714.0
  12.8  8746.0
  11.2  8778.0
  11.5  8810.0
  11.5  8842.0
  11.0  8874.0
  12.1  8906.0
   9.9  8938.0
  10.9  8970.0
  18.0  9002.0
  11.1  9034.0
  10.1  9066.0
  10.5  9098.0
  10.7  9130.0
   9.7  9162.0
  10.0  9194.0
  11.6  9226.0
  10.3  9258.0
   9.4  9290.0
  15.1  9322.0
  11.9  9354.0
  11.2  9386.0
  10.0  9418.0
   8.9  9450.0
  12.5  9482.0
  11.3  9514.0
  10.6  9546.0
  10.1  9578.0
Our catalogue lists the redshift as 0.796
